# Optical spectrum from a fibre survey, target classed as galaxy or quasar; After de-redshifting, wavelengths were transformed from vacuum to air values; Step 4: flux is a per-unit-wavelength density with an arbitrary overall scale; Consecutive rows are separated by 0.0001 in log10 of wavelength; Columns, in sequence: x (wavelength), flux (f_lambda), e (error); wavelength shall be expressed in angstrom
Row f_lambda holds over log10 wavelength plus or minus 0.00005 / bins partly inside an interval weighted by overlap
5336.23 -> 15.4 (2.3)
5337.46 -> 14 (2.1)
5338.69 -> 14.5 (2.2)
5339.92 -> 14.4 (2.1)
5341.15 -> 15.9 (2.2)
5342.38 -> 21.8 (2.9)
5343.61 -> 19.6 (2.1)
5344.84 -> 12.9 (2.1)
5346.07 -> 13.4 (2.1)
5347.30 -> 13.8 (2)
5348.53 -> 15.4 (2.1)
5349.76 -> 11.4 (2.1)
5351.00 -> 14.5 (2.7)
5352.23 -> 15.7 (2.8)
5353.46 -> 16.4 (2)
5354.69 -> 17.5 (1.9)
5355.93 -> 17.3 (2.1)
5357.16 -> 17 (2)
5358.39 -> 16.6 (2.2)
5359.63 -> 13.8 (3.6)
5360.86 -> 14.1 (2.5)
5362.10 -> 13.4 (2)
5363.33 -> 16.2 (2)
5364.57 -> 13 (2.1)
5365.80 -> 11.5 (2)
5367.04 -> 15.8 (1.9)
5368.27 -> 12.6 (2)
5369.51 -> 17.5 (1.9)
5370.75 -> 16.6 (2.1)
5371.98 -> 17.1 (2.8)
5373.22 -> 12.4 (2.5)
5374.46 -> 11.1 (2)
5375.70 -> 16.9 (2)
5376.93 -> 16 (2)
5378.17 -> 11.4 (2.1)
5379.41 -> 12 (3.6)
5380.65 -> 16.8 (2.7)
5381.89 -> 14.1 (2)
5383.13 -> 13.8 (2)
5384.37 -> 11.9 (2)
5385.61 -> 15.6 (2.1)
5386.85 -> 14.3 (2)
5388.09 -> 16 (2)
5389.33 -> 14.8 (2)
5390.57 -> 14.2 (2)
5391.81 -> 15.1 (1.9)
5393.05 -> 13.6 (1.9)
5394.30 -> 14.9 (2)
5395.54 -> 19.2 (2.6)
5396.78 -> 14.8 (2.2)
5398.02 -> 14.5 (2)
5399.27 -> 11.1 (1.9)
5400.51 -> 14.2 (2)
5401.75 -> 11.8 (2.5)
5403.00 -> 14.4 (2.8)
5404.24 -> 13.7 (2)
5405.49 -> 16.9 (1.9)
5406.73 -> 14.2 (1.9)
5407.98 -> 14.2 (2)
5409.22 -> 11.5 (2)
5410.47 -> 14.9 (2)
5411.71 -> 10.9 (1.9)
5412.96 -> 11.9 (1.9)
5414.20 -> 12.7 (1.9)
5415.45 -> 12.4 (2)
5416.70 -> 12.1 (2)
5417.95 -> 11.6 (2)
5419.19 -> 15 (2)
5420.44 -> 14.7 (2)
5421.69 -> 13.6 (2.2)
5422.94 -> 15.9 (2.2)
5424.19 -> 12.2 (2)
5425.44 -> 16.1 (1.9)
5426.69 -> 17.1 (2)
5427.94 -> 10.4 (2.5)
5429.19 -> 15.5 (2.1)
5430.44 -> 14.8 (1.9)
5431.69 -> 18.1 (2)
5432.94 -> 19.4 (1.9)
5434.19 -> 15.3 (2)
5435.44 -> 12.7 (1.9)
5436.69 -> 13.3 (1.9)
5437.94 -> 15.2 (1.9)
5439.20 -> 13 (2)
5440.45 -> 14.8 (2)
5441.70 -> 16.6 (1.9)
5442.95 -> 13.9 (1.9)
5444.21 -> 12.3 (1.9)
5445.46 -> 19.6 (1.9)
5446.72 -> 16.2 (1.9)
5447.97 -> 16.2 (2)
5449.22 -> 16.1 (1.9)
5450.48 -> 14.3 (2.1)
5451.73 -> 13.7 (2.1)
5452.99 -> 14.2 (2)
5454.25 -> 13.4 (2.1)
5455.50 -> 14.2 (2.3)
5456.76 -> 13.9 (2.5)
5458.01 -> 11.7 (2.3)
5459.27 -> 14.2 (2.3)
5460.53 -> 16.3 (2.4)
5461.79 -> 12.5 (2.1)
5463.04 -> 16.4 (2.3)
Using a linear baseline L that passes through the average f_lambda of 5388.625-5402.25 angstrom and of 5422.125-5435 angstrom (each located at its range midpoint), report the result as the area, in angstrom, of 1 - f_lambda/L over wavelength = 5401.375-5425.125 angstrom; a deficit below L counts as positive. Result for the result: 2.38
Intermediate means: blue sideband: 14.4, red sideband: 15.4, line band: 13.4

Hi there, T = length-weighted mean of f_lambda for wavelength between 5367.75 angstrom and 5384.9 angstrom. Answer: 14.3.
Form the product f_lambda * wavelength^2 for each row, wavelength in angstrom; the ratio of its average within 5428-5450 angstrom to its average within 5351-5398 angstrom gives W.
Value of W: 1.1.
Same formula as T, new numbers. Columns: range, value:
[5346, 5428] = 14.3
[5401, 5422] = 13.3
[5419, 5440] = 14.8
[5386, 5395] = 14.8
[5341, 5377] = 15.2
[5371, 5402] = 14.4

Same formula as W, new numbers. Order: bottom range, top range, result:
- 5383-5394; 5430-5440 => 1.08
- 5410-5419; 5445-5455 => 1.25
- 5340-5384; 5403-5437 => 0.96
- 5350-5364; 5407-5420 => 0.84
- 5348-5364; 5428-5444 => 1.01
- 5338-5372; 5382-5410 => 0.95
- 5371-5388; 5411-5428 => 0.96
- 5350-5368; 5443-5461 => 1.01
